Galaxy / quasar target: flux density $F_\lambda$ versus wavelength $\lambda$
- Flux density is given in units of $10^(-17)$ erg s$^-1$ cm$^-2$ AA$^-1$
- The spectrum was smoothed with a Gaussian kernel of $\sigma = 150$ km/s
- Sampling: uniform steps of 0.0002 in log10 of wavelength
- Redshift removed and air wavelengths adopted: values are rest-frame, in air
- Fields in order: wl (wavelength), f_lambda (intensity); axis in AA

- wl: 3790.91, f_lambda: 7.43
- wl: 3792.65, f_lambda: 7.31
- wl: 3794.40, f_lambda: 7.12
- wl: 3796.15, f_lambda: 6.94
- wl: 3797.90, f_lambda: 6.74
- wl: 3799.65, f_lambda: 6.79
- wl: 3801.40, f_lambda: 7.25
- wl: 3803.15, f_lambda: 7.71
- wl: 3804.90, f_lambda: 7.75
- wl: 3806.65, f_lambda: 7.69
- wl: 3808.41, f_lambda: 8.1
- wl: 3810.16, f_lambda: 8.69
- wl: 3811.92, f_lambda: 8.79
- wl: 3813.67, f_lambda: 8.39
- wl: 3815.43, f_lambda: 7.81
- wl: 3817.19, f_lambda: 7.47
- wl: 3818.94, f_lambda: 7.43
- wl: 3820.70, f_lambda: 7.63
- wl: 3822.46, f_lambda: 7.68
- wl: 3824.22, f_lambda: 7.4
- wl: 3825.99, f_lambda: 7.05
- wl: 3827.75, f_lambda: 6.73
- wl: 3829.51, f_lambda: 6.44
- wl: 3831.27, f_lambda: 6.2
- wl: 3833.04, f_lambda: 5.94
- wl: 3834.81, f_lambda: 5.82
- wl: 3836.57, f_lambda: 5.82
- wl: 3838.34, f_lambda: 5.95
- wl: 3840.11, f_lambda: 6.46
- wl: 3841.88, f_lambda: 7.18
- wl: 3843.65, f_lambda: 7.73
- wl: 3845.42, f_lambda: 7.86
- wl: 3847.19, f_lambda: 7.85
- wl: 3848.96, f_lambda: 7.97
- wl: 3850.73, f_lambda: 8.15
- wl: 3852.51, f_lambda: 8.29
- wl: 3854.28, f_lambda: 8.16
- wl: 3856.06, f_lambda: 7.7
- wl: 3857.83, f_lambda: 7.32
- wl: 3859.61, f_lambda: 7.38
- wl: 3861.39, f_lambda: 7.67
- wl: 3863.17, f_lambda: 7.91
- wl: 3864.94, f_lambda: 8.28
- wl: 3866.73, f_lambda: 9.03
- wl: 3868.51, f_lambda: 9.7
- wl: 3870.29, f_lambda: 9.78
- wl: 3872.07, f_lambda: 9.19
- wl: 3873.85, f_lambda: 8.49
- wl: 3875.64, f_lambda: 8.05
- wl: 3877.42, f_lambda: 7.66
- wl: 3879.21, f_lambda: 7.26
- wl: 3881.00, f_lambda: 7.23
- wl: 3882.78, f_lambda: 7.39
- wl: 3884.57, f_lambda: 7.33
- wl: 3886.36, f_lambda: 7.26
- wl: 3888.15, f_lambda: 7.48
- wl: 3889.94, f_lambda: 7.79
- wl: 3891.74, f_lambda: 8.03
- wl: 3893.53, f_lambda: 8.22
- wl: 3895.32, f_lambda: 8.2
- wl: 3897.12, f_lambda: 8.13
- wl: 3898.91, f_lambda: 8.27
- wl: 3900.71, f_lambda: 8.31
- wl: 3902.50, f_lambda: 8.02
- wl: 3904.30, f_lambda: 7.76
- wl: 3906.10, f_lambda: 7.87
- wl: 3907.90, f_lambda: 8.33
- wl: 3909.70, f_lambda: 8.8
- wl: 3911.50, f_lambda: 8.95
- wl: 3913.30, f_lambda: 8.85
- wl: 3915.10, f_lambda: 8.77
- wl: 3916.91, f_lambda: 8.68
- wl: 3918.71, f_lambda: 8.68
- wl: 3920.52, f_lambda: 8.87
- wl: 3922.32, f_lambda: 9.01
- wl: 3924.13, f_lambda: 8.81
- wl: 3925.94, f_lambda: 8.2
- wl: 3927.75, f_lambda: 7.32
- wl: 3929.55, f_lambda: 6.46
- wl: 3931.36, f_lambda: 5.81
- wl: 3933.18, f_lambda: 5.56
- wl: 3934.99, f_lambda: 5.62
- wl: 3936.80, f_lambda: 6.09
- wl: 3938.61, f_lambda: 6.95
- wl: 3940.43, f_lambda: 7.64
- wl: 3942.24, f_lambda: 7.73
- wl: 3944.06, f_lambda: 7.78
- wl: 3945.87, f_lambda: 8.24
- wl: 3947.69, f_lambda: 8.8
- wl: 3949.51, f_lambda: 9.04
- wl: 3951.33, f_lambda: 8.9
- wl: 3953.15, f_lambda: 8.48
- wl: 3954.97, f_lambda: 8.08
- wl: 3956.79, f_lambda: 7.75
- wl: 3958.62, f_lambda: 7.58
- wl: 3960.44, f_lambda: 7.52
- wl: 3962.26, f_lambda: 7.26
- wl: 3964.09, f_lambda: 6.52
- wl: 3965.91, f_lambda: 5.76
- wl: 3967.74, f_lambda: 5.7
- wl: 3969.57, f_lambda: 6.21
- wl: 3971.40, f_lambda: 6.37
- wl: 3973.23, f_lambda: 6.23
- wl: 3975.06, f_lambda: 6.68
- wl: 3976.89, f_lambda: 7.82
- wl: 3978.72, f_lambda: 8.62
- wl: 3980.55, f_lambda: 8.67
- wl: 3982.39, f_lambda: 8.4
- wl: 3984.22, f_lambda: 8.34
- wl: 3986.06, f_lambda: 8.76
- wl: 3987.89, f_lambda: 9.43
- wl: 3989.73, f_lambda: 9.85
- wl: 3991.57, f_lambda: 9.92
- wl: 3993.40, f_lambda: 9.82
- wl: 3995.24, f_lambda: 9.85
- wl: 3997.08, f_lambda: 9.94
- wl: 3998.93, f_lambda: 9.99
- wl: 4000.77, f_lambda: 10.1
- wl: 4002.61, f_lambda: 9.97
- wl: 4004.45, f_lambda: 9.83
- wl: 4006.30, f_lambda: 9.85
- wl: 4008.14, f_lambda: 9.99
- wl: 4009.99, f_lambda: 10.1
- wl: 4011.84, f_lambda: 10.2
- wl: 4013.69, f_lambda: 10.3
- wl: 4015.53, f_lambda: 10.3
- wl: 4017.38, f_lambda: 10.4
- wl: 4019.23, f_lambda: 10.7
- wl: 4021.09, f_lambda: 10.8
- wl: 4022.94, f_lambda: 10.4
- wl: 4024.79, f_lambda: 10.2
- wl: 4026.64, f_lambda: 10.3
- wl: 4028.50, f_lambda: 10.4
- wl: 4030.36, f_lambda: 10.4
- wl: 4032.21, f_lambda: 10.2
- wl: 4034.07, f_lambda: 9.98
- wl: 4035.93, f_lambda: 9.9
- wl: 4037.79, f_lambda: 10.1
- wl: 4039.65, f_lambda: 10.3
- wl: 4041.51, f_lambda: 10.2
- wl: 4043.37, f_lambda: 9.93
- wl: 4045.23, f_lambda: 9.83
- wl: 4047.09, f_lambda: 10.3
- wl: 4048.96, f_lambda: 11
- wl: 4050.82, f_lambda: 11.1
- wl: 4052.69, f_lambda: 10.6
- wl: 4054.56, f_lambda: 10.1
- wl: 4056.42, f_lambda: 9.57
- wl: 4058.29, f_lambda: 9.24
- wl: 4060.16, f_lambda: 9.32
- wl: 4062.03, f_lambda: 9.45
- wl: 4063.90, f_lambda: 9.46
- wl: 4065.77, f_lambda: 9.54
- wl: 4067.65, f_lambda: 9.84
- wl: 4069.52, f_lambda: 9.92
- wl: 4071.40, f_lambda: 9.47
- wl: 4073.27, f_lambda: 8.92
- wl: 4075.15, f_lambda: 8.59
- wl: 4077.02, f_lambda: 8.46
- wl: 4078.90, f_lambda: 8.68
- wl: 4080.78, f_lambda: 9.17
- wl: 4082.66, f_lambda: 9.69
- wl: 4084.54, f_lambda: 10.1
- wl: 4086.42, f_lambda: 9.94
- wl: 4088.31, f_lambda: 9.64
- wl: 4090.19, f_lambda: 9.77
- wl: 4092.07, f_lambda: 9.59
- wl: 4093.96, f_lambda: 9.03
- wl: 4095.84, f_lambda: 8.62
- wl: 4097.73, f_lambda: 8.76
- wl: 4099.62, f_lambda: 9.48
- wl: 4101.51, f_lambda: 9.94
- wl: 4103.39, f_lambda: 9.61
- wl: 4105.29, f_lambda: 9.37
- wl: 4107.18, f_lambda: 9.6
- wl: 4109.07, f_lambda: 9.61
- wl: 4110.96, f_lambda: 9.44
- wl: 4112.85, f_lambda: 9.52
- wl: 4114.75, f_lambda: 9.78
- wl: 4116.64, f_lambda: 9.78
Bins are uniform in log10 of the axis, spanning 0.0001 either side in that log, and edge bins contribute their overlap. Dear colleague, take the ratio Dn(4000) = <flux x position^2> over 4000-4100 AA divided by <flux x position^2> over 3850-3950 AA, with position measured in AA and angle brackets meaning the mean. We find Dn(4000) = 1.33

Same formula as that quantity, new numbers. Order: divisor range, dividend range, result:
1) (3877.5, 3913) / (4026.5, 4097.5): 1.33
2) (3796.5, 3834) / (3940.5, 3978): 1.08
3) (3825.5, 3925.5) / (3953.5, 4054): 1.25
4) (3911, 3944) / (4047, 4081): 1.34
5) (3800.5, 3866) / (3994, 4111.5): 1.47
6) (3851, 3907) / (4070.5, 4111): 1.29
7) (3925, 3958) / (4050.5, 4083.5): 1.35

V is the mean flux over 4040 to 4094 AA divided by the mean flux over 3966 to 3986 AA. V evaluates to 1.3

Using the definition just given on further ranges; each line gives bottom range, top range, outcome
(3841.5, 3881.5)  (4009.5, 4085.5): 1.23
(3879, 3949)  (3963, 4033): 1.17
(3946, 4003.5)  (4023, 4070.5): 1.22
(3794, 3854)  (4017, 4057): 1.41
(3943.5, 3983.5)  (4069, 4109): 1.24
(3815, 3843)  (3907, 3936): 1.16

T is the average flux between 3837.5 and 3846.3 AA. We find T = 7.04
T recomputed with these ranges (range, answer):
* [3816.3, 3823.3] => 7.56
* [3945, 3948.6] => 8.52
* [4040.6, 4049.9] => 10.3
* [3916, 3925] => 8.81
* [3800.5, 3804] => 7.48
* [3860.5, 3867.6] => 8.22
